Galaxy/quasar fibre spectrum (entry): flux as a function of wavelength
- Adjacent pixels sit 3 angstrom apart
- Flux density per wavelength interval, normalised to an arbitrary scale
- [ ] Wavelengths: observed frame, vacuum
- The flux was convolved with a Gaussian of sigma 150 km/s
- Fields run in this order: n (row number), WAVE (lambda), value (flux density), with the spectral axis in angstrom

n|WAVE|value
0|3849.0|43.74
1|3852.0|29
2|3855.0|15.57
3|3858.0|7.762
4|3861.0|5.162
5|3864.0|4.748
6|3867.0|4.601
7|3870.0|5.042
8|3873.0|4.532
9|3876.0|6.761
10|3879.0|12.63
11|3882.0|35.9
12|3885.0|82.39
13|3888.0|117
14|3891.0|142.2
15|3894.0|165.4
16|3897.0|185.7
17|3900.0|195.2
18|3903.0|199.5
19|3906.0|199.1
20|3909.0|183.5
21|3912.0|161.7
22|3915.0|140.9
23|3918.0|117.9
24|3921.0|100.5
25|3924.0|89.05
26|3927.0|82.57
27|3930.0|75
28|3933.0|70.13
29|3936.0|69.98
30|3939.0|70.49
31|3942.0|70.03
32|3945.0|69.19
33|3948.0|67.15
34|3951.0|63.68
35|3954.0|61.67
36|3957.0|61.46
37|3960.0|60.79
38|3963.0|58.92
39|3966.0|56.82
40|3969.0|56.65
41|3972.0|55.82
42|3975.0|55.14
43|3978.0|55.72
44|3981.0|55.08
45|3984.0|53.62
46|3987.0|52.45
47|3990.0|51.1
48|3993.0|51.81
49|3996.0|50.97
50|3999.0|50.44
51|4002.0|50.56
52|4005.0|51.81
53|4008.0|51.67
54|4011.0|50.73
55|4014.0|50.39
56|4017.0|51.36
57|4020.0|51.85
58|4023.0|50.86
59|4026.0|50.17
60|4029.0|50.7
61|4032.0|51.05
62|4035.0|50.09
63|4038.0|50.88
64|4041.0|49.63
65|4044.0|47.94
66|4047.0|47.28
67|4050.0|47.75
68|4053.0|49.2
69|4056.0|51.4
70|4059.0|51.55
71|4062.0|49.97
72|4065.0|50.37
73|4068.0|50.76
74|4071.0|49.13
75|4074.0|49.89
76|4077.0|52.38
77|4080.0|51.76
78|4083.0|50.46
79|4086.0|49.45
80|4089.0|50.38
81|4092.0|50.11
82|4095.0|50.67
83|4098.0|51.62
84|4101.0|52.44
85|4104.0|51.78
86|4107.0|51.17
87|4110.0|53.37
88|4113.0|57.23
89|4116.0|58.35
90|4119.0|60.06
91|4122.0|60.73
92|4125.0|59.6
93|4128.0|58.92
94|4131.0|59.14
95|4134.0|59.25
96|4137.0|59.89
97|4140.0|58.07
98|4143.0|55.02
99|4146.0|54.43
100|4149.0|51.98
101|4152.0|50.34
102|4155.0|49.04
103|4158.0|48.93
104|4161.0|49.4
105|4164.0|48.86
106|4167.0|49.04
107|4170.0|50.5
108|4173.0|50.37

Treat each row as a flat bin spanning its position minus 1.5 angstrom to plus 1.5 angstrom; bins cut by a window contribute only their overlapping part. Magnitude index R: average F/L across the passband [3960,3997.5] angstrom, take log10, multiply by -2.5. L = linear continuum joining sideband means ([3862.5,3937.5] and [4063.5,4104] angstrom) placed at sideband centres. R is 0.38 mag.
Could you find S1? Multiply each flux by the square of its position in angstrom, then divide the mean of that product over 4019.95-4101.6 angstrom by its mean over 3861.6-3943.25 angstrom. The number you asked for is 0.57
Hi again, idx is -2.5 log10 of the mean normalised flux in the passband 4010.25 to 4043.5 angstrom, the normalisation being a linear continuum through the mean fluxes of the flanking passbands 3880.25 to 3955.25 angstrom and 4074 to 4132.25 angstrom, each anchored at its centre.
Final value 0.47 mag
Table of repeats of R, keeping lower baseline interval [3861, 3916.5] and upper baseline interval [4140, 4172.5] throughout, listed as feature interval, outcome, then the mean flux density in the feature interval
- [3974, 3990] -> 0.46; 54.1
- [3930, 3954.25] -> 0.30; 68.6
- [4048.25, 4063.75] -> 0.36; 49.9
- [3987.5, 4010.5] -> 0.48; 51.2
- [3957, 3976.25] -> 0.43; 57.7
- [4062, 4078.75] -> 0.30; 50.5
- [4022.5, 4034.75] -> 0.42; 50.6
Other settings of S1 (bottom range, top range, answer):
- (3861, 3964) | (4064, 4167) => 0.67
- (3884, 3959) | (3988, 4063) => 0.47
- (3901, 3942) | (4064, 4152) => 0.50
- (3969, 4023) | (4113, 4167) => 1.13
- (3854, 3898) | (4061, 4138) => 1.15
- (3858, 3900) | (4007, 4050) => 0.86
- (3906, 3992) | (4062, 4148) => 0.74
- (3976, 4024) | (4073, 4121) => 1.06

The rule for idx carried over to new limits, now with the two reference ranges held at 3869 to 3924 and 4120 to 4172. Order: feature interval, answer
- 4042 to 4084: 0.43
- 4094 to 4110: 0.25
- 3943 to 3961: 0.49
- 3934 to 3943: 0.43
